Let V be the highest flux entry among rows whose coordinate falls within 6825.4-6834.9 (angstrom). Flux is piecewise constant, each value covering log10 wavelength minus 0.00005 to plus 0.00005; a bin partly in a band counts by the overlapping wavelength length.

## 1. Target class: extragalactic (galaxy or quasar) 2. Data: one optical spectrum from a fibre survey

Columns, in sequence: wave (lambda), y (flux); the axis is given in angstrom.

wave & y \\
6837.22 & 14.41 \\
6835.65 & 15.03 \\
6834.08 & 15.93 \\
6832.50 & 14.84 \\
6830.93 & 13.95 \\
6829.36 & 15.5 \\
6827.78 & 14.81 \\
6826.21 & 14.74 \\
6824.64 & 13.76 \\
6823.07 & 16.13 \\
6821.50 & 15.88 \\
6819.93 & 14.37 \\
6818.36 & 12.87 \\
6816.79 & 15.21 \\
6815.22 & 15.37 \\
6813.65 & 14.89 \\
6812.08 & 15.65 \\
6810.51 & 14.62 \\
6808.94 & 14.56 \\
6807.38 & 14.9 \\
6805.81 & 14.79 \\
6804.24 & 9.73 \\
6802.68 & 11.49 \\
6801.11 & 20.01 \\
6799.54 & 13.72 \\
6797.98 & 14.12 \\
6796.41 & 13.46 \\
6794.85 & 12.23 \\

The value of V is 15.93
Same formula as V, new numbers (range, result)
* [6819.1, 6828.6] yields 16.13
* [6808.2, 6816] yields 15.65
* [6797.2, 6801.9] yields 20.01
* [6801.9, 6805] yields 11.49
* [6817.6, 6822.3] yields 15.88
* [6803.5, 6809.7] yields 14.9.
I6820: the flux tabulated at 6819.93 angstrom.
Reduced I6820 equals 14.37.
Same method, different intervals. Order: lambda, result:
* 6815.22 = 15.37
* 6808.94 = 14.56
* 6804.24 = 9.73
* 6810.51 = 14.62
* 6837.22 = 14.41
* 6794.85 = 12.23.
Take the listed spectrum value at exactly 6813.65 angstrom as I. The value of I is 14.89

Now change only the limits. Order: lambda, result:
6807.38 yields 14.9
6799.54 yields 13.72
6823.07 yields 16.13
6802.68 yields 11.49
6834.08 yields 15.93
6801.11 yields 20.01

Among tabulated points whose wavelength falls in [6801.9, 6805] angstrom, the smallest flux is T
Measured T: 9.73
